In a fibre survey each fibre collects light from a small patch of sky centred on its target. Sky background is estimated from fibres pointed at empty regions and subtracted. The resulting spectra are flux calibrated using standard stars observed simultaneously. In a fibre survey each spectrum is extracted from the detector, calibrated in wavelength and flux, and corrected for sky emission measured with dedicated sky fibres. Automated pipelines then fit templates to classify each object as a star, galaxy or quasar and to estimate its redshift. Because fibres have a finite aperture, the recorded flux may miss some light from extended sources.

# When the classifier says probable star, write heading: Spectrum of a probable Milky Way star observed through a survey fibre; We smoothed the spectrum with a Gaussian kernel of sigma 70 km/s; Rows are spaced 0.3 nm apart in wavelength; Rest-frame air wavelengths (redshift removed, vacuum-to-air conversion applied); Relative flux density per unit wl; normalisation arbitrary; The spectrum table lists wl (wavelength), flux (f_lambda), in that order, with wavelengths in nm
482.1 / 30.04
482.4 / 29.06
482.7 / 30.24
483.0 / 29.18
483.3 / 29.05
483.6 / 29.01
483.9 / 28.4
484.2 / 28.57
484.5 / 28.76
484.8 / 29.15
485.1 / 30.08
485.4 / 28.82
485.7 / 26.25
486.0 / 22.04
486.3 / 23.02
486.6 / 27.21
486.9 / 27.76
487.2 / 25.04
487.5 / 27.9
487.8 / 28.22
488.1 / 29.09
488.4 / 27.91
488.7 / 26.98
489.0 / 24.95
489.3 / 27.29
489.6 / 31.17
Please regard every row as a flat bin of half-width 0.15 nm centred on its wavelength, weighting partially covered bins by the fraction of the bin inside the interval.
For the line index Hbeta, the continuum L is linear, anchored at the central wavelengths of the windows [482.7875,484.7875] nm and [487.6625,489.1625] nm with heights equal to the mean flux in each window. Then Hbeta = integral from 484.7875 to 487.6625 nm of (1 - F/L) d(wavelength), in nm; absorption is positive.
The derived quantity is 0.15 nm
